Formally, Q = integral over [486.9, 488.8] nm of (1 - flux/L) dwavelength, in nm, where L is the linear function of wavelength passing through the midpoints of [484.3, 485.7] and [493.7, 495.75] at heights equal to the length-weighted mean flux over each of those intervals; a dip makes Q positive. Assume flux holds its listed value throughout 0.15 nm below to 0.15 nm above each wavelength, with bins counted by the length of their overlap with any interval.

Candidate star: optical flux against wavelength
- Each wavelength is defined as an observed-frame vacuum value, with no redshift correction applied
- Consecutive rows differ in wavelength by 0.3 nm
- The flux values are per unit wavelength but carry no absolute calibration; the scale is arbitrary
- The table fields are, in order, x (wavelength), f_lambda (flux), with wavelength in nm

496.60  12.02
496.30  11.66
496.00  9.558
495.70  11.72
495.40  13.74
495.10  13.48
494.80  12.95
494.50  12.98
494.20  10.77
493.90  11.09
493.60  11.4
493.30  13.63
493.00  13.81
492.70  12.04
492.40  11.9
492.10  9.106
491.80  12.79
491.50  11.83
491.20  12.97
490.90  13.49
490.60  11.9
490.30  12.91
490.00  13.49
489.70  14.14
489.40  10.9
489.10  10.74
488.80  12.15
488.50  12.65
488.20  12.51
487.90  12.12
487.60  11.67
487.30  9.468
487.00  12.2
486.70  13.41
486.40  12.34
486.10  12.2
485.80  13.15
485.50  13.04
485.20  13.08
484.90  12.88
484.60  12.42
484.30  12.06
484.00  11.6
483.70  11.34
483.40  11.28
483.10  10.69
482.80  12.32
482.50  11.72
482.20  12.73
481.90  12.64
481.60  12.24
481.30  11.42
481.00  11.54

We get 0.13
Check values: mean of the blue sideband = 12.8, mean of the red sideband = 12.4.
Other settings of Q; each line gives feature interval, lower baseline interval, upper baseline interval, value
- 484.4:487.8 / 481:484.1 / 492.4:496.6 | -0.124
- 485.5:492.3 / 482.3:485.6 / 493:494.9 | -0.037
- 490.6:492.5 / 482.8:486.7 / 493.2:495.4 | 0.052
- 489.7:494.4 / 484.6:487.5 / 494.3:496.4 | 0.017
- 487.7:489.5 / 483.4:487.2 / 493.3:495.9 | 0.071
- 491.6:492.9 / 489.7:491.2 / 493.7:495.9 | 0.121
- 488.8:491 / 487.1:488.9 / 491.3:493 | -0.130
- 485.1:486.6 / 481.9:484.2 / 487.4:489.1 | -0.112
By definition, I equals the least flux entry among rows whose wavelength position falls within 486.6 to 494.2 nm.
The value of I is 9.106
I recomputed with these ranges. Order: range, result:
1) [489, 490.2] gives 10.74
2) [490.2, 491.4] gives 11.9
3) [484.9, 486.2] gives 12.2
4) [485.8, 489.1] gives 9.468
